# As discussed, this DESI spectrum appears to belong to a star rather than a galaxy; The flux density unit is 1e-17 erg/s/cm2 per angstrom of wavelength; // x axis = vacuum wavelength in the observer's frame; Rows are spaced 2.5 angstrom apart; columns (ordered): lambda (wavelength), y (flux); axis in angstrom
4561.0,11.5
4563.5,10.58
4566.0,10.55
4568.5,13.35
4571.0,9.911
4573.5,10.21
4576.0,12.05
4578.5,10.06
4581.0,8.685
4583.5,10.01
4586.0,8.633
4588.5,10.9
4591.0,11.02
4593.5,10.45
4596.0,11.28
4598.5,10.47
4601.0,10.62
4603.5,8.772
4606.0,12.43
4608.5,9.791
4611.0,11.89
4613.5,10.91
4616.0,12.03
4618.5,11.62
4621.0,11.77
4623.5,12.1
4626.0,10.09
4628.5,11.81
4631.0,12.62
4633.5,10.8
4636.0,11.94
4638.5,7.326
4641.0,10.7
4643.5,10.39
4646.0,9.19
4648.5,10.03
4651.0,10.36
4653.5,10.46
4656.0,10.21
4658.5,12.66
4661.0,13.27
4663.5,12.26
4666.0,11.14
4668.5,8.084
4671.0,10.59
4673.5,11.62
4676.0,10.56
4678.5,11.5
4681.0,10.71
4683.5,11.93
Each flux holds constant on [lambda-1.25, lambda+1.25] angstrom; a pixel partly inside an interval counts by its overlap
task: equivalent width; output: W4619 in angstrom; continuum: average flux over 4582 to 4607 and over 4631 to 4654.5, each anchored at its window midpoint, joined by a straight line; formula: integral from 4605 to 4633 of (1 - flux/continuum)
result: -3.2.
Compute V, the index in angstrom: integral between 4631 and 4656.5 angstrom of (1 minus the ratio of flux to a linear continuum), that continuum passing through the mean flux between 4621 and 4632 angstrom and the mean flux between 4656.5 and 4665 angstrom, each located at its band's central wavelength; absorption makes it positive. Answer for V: 3.79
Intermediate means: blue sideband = 11.6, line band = 10.3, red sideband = 12.5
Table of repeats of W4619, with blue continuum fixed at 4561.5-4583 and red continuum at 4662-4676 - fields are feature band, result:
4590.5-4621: -0.7 angstrom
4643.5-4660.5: 0.2 angstrom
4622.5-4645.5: -0.1 angstrom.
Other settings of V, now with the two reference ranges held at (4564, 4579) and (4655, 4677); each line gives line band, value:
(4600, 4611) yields 0.52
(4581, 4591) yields 1.10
